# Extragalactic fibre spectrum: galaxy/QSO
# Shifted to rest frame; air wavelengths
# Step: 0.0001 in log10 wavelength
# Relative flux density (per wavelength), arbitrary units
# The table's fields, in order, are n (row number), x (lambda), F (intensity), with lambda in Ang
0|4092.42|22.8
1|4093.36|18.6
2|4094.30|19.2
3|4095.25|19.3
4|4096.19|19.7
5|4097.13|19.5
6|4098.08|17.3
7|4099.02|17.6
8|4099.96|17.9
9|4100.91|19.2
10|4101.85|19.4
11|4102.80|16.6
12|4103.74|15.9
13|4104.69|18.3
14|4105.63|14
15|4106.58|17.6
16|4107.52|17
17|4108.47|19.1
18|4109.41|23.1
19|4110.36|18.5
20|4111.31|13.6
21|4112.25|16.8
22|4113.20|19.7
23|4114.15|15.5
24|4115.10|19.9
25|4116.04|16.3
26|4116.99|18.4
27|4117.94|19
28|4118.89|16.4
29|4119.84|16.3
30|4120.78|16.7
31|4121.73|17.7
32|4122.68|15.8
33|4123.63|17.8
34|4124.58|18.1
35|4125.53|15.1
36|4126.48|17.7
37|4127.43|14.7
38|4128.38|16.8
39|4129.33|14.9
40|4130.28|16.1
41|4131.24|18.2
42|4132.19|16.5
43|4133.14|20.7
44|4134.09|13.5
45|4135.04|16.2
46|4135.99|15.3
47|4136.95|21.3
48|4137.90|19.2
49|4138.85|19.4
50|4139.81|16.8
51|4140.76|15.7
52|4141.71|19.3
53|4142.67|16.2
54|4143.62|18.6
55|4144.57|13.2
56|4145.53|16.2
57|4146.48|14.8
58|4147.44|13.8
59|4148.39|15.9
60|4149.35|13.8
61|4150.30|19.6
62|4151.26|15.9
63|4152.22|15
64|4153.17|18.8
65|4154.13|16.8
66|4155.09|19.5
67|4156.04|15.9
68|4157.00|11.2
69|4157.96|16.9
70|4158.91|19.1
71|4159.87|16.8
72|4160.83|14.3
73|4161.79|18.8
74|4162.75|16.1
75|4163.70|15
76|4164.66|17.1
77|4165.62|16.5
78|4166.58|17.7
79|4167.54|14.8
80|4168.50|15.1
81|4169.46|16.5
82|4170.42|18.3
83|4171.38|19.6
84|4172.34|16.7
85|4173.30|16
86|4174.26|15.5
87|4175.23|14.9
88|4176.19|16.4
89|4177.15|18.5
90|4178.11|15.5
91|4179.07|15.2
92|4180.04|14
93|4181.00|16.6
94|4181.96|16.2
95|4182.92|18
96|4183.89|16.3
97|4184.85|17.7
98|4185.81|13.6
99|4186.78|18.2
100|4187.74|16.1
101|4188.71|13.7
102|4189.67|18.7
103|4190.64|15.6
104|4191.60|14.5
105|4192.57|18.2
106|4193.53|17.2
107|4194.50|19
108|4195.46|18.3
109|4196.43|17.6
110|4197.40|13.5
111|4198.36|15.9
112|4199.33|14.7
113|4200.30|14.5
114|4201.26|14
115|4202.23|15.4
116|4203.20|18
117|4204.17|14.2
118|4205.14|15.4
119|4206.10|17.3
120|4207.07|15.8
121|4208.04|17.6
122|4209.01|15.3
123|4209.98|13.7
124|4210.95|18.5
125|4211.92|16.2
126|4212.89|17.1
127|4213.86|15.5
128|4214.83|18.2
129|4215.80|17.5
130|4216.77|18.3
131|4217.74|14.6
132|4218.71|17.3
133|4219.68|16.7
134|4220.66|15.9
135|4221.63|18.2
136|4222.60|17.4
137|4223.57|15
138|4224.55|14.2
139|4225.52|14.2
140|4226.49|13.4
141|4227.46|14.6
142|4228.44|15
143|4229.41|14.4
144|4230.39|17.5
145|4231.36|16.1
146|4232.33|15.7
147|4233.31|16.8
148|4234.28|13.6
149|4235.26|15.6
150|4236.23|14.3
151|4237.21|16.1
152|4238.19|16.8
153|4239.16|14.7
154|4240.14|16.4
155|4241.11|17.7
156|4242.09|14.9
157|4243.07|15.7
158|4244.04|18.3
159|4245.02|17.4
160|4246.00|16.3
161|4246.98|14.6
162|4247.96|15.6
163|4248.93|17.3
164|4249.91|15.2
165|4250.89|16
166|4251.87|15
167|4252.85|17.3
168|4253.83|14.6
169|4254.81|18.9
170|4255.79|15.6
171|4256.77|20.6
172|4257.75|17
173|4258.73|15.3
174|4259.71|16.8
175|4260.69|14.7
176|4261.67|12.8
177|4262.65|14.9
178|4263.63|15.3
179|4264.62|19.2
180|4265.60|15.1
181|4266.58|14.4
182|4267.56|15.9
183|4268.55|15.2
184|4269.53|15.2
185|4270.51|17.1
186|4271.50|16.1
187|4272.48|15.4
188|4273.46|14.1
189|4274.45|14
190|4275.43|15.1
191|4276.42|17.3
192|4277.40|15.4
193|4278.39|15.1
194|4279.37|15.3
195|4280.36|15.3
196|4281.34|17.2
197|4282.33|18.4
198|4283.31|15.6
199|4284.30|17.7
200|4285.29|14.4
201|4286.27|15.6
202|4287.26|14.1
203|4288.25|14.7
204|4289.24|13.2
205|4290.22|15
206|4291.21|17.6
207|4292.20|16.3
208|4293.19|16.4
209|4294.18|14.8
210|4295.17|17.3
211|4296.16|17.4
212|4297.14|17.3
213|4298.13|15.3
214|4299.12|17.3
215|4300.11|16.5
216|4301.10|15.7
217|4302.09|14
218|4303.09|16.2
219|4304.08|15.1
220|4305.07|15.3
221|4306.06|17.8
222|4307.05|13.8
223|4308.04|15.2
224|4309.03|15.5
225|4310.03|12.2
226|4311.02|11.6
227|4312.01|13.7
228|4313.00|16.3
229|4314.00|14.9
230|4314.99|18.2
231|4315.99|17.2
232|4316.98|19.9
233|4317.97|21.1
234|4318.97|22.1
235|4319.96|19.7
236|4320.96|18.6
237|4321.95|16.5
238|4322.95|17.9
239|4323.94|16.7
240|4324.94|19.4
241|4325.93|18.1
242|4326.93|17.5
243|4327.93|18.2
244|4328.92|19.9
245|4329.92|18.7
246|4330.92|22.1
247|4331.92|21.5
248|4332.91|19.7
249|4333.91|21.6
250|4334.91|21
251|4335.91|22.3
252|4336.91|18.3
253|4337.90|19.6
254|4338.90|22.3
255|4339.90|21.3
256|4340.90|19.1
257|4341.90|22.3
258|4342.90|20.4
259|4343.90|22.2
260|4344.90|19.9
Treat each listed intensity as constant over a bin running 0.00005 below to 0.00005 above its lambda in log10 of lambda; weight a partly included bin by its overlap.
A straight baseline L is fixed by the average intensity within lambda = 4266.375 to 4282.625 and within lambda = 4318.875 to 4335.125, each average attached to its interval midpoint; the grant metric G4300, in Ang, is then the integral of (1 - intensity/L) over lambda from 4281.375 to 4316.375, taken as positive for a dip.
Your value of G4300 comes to 3.31 Ang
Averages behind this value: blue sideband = 15.7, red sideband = 19.3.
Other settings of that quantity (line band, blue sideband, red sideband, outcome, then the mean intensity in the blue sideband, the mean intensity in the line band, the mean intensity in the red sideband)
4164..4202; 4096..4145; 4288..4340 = 2.4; 17.4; 16.3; 17.5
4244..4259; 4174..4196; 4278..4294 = -0.5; 16.4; 16.5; 15.7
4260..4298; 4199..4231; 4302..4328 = 1.8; 15.9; 15.7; 16.8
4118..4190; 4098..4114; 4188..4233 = 1.7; 17.7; 16.6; 16.1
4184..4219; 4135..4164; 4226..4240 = -1.0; 16.6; 16.3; 15.4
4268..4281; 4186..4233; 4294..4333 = 1.0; 16.1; 15.5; 17.2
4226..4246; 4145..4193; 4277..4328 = 0.7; 16.3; 15.8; 16.4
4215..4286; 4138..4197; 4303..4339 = 5.6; 16.5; 15.9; 18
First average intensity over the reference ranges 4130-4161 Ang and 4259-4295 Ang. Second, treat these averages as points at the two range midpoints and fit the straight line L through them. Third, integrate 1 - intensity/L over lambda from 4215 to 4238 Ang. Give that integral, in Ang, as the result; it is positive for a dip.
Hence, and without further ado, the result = 0.3 Ang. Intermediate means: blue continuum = 16.7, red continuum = 15.6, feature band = 15.8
